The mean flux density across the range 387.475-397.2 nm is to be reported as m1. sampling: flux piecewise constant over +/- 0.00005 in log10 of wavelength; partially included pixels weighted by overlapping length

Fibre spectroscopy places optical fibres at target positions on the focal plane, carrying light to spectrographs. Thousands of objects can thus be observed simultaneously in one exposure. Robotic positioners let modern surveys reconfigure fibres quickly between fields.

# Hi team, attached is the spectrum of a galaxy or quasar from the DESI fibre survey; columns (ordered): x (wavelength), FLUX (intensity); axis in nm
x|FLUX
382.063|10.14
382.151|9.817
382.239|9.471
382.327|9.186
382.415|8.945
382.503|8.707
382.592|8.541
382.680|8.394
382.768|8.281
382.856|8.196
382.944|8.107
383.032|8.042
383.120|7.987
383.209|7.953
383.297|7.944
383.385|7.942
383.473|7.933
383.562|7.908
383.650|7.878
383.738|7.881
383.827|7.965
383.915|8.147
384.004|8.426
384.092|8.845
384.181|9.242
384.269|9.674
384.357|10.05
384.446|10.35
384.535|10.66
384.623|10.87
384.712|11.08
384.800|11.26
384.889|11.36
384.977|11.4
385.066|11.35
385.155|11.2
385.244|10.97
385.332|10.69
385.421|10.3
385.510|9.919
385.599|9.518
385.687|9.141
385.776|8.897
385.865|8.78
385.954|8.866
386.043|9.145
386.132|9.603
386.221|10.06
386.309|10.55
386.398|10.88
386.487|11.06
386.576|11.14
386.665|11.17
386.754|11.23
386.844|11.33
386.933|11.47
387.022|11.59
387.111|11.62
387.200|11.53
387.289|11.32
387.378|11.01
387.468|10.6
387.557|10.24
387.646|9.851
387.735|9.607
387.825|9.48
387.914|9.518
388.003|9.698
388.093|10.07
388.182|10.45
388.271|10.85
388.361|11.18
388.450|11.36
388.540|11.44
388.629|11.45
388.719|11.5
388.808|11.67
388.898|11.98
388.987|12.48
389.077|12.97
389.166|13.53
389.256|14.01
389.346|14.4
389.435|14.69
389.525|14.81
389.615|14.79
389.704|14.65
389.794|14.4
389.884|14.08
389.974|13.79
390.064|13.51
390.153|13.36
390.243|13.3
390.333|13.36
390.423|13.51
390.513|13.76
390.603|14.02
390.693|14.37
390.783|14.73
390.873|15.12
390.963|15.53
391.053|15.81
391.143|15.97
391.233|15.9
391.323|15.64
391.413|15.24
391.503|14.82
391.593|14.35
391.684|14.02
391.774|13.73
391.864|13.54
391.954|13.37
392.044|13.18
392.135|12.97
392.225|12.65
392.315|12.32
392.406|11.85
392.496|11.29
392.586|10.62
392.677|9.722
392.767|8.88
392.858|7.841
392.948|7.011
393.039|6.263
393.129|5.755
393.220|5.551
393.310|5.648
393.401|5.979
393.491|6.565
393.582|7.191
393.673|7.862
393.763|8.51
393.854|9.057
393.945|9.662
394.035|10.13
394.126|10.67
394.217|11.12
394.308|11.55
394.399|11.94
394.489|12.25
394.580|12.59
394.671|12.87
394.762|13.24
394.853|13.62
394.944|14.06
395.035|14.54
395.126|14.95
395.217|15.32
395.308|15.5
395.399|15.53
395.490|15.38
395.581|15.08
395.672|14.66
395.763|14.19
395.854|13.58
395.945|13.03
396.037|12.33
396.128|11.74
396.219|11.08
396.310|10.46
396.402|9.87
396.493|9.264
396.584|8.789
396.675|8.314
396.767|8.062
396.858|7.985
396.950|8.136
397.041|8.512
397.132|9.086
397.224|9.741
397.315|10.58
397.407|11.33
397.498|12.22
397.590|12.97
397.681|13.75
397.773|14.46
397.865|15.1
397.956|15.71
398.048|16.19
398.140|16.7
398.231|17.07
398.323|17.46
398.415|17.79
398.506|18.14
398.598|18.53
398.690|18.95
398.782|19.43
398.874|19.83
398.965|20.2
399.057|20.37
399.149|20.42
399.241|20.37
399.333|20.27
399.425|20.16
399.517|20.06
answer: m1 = 11.9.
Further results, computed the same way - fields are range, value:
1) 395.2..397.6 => 11.5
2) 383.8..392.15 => 11.9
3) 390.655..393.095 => 12.8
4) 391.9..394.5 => 9.54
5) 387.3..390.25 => 12.1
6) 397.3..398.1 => 13.7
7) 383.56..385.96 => 9.78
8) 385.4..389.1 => 10.6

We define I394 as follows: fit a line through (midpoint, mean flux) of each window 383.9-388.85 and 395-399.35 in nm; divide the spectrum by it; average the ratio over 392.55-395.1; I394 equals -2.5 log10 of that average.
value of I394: 0.325 mag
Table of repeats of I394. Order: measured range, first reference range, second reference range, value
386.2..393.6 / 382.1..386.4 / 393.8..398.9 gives -0.08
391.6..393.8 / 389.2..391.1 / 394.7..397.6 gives 0.34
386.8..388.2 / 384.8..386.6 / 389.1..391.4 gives 0.12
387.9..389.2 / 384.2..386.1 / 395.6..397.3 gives -0.10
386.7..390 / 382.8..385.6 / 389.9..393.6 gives -0.10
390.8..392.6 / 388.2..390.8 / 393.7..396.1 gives -0.07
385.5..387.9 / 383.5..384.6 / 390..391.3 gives 0.08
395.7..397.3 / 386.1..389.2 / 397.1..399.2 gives 0.42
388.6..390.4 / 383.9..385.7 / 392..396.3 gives -0.24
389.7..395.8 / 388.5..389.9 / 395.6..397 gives -0.02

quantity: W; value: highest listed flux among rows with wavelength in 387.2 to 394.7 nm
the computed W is 15.97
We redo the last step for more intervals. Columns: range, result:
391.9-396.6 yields 15.53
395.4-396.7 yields 15.38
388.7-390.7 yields 14.81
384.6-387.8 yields 11.62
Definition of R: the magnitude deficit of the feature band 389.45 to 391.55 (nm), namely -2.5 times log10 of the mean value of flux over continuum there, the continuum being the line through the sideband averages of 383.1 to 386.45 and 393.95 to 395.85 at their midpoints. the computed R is -0.23 mag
